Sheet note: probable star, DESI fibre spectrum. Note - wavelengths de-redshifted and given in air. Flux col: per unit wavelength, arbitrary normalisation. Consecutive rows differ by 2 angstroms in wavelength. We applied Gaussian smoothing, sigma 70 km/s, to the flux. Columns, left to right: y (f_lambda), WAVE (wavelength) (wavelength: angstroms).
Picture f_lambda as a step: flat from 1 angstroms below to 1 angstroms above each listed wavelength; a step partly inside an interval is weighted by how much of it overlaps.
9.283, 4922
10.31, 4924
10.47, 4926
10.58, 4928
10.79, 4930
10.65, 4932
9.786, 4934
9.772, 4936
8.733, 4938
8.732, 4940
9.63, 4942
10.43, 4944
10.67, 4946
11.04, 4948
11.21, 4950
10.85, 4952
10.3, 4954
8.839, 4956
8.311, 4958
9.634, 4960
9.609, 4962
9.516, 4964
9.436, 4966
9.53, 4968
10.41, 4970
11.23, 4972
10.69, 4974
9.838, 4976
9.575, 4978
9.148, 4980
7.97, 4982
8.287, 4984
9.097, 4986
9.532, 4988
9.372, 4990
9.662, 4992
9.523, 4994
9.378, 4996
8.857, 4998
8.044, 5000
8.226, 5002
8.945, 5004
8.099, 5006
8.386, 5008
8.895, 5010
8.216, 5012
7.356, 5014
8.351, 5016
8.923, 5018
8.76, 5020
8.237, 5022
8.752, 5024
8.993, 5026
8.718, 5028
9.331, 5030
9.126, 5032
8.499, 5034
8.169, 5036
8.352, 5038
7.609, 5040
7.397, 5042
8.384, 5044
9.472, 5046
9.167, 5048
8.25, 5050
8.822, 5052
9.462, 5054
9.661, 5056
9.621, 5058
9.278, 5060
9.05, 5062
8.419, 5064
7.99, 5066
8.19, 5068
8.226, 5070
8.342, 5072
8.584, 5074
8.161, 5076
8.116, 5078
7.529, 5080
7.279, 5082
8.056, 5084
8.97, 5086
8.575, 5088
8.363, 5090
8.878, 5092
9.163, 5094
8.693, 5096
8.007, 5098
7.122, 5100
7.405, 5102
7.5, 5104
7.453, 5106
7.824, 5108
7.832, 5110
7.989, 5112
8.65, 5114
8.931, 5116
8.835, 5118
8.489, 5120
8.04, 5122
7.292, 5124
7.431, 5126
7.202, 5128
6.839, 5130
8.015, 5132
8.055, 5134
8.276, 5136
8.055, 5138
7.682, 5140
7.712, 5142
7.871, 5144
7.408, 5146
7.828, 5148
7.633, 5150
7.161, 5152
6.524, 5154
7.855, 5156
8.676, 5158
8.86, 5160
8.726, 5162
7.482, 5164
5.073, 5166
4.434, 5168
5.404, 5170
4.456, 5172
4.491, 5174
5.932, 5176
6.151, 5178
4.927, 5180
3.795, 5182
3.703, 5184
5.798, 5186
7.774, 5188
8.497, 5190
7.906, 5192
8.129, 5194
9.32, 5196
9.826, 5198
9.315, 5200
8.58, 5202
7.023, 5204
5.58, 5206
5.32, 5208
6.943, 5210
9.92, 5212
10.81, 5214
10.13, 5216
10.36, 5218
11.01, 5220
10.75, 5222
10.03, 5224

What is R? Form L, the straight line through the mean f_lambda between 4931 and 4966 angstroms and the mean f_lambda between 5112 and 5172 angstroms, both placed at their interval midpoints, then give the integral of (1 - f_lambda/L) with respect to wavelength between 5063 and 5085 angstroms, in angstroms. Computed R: 0.7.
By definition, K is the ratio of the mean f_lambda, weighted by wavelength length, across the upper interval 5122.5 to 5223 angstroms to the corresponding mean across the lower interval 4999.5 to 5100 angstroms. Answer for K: 0.9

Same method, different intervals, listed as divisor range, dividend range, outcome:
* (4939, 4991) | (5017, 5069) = 0.90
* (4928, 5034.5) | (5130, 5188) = 0.72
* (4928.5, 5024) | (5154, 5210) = 0.72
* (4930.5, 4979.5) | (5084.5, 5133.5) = 0.81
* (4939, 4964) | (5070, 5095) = 0.84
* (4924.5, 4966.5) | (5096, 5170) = 0.77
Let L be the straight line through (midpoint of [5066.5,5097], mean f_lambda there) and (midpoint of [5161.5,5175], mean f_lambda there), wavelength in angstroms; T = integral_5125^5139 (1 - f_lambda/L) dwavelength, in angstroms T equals -2.0 angstroms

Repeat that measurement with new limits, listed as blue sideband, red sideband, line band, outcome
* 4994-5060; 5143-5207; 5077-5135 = -2.1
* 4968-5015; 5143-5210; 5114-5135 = -1.2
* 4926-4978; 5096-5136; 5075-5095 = -0.1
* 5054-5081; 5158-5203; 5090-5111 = 0.2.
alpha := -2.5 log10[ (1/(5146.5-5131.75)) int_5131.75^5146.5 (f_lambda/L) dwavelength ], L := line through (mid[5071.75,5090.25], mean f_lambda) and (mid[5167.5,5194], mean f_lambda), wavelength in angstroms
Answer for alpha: -0.17 mag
